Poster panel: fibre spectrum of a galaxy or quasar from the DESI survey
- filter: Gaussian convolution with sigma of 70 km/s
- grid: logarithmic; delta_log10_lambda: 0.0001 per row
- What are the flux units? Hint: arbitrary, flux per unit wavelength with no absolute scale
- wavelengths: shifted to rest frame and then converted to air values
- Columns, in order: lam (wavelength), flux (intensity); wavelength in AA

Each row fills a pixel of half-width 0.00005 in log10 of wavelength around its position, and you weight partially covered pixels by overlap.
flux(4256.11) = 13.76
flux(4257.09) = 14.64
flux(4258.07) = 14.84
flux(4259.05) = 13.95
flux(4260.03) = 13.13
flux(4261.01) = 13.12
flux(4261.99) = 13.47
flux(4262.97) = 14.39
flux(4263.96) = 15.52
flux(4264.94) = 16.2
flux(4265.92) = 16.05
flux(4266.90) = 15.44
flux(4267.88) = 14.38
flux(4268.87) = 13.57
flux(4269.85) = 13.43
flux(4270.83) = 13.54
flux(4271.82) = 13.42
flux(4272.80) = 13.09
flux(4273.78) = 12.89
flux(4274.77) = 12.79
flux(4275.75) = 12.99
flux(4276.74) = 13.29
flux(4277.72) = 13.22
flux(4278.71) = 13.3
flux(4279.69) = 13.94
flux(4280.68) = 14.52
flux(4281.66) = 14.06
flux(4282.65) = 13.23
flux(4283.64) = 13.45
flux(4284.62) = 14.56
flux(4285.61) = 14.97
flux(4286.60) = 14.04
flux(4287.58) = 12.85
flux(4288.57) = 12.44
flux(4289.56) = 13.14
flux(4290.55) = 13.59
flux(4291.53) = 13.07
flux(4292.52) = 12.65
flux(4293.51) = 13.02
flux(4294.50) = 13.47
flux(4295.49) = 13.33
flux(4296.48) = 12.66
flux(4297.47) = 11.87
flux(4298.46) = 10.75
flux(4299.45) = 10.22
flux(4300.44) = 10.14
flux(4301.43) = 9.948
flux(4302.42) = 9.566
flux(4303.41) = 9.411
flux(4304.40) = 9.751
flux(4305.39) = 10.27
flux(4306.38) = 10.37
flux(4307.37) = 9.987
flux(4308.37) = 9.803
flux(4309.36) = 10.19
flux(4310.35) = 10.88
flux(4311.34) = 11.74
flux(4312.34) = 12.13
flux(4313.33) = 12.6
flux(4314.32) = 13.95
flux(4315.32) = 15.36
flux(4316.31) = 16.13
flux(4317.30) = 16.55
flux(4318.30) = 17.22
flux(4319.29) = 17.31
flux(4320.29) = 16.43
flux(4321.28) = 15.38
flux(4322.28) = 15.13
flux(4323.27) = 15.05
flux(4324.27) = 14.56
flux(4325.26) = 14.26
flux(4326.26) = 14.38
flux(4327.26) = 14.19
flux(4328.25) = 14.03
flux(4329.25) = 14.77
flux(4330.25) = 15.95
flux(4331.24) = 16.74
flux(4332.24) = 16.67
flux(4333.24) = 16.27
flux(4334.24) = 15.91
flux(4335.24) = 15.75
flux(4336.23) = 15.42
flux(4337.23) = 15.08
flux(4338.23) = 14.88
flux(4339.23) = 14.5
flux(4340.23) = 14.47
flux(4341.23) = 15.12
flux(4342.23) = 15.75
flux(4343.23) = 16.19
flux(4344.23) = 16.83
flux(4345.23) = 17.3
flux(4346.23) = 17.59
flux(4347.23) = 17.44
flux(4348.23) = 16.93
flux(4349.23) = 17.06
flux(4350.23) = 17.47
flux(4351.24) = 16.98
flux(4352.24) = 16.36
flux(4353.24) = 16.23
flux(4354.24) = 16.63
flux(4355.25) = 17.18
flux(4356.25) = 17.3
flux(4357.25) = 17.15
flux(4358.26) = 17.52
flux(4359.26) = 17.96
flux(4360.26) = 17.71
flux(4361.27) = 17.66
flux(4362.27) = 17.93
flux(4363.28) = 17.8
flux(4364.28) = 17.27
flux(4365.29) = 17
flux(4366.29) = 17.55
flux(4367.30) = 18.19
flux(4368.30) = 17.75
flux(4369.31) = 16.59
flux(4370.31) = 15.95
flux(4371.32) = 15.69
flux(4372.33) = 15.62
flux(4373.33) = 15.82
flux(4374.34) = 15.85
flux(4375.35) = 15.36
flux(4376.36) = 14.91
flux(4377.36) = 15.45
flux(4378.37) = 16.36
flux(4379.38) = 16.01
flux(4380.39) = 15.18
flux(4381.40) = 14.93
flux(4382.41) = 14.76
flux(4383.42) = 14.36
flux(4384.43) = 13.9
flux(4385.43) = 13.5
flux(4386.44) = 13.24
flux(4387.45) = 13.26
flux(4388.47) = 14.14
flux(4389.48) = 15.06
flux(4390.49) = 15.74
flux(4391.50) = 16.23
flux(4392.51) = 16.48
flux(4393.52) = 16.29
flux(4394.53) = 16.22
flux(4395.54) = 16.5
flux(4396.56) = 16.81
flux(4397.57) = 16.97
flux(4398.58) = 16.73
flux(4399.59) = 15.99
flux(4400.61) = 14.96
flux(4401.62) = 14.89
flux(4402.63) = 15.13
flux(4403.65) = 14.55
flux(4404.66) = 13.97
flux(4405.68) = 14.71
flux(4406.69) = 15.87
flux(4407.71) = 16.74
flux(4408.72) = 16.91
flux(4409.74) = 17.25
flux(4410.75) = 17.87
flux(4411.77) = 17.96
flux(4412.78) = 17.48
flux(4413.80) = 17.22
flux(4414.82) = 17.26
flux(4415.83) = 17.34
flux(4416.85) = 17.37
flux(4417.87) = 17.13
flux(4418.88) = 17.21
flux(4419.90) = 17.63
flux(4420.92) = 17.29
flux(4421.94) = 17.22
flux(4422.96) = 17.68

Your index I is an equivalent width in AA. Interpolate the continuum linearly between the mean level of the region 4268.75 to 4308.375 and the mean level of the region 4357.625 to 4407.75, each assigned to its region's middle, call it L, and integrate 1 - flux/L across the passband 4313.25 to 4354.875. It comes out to -5.0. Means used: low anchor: 12.5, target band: 15.8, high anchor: 15.9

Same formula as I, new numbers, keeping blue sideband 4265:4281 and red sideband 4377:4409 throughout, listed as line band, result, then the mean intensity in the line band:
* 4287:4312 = 4.8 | 11.4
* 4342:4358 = -2.3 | 16.9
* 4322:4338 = -0.8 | 15.3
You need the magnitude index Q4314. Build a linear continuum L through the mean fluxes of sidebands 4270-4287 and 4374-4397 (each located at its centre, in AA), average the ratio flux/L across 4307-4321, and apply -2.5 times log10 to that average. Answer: 0.039 mag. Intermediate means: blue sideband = 13.6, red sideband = 15.2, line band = 13.7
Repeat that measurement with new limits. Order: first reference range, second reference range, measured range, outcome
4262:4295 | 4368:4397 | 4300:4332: 0.09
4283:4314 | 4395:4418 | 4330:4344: -0.16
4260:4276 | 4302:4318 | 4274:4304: 0.02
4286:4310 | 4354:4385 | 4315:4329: -0.17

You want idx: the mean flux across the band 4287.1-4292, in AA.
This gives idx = 13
